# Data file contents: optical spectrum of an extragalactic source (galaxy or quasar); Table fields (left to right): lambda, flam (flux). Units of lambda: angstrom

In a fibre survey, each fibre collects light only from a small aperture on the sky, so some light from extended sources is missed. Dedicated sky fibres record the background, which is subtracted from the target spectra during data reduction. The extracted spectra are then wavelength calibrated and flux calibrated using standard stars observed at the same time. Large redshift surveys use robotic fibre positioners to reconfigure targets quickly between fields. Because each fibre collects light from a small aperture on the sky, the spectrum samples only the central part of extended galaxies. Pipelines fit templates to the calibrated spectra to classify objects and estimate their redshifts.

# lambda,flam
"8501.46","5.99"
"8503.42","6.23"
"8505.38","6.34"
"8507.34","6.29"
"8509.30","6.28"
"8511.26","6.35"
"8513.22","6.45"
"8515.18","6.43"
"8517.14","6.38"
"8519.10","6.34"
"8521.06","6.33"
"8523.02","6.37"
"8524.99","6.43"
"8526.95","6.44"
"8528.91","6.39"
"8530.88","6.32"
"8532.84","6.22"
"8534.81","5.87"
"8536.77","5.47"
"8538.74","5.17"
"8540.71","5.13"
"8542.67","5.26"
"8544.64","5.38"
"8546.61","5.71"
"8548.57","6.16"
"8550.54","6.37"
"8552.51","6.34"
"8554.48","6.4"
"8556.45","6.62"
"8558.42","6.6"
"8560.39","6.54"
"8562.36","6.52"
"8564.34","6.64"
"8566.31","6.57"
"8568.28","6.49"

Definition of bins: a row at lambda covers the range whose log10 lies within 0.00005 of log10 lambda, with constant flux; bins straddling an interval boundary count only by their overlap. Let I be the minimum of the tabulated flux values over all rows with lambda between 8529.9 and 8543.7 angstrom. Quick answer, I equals 5.13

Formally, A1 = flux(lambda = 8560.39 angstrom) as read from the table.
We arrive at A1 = 6.54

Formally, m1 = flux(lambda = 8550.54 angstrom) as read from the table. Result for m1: 6.37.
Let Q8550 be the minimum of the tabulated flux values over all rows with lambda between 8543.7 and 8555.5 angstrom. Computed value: 5.38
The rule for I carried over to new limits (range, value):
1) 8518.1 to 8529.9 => 6.33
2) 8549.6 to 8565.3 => 6.34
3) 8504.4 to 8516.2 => 6.28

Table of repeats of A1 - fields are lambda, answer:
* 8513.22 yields 6.45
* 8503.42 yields 6.23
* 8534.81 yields 5.87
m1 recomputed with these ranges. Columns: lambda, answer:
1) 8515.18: 6.43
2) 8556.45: 6.62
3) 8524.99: 6.43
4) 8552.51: 6.34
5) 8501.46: 5.99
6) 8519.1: 6.34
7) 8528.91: 6.39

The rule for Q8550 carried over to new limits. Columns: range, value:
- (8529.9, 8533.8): 6.22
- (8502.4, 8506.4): 6.23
